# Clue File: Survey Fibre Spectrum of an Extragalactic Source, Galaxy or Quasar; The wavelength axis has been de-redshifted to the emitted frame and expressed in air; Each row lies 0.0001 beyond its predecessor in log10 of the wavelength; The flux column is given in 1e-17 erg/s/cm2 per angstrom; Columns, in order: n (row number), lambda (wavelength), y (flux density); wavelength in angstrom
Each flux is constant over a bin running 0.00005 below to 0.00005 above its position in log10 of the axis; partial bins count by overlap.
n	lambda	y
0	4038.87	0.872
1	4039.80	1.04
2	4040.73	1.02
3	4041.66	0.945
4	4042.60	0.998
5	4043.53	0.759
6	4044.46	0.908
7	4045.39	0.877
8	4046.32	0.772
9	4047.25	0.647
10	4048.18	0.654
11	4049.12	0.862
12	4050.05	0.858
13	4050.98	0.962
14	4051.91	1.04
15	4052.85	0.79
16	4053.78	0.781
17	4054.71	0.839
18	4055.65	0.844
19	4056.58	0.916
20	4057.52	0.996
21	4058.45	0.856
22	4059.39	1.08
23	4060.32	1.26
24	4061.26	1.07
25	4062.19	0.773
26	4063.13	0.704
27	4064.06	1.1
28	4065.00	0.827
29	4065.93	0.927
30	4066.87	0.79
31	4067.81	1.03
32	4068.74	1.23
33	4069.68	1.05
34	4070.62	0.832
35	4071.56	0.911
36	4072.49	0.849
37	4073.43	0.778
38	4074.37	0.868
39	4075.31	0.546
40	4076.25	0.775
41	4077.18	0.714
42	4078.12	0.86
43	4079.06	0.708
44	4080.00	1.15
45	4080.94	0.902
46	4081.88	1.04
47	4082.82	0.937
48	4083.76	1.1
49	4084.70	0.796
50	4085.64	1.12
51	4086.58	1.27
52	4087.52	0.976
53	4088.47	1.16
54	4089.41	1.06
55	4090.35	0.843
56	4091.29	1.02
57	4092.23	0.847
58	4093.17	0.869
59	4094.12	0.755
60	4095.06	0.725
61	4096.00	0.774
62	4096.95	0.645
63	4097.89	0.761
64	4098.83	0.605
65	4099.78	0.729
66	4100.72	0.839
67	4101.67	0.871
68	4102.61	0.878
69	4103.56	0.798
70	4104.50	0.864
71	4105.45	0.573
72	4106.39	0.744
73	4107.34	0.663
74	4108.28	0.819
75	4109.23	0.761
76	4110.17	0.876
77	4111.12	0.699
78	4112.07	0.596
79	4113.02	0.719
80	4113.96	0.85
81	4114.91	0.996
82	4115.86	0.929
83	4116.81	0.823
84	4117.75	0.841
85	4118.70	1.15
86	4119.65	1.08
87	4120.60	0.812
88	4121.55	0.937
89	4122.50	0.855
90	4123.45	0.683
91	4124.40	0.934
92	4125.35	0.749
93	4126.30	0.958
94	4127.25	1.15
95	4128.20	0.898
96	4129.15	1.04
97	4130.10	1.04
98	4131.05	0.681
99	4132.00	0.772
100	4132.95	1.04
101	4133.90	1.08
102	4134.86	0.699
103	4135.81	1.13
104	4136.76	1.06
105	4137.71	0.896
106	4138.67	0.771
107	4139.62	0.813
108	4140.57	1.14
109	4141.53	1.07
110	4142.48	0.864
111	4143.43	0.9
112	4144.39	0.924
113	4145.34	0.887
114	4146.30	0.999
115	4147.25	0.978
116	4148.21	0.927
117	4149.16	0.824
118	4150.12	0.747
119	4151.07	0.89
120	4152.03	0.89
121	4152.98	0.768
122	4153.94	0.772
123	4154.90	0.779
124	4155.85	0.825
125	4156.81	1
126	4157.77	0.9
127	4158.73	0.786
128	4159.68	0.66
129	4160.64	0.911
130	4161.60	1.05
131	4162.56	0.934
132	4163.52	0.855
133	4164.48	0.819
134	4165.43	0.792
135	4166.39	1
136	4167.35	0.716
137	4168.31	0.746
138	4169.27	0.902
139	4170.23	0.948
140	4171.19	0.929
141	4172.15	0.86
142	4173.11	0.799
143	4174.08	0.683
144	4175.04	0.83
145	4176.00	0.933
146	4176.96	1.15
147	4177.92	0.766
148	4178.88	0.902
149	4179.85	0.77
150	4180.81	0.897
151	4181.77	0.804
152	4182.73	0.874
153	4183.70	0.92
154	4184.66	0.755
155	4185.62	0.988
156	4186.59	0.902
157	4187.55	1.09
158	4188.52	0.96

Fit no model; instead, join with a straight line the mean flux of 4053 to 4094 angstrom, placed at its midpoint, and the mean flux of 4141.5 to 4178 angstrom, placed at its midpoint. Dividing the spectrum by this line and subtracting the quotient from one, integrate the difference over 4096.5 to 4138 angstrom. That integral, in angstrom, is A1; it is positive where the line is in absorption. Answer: 2.1 angstrom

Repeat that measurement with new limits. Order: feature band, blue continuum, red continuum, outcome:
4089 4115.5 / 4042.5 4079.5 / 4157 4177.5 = 2.4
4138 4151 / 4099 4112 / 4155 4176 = -1.4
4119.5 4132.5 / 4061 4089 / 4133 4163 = 0.2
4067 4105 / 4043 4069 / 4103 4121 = -1.3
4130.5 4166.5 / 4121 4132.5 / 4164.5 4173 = -0.6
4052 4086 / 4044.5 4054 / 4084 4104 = -2.4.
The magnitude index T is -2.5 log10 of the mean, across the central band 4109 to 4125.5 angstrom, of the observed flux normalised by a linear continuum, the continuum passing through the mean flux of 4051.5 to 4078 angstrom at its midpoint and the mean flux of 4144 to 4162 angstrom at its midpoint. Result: 0.03 mag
